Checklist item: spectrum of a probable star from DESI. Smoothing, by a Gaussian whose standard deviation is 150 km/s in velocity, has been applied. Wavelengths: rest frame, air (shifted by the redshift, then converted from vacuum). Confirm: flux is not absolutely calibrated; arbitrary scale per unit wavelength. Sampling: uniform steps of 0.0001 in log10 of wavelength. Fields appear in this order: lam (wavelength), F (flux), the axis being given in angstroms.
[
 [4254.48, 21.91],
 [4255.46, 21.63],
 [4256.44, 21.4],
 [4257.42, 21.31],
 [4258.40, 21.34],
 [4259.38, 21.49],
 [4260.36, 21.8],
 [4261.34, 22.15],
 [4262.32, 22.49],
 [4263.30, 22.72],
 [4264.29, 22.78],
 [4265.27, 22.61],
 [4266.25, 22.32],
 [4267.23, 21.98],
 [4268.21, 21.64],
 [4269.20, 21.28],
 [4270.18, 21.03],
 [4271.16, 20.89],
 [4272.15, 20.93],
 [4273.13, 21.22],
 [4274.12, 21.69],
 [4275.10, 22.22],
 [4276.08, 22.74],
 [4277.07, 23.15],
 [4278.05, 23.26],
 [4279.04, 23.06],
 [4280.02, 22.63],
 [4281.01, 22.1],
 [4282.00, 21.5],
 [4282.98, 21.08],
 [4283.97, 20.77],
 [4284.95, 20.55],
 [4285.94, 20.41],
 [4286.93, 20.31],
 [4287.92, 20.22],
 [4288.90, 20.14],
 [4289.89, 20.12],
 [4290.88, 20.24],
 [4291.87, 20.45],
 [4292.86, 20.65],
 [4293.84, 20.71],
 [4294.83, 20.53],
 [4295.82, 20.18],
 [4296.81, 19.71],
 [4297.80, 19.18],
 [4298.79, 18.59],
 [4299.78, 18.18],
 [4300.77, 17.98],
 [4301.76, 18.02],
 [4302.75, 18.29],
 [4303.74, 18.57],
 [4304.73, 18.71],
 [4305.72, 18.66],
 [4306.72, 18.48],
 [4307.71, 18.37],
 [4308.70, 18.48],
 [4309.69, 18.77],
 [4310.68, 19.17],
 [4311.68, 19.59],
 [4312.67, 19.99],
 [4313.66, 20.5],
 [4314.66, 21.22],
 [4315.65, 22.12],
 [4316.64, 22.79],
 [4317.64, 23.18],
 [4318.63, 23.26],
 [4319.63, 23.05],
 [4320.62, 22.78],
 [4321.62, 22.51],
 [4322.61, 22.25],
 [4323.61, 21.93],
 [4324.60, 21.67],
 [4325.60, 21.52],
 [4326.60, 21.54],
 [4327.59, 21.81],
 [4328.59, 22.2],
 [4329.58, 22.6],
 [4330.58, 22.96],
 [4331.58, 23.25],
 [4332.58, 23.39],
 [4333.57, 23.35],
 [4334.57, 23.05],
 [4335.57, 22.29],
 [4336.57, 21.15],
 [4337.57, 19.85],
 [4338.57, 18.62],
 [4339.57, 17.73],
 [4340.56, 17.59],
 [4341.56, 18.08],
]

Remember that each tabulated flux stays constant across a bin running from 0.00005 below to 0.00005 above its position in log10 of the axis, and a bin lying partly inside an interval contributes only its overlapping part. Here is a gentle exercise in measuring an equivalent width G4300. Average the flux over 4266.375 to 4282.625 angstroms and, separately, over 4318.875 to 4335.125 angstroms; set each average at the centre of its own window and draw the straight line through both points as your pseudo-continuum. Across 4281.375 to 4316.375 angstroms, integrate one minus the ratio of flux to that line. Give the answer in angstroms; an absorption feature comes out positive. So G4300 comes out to 3.9 angstroms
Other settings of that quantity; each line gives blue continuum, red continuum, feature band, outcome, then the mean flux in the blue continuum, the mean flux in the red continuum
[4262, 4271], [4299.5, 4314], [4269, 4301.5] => -0.44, 22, 18.8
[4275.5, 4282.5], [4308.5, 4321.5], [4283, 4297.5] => 1.20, 22.6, 21.2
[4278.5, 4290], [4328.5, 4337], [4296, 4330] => 2.51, 21.1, 22.7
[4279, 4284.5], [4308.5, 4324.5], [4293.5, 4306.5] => 1.56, 21.8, 21.4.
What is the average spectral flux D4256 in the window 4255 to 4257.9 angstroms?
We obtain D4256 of 21.4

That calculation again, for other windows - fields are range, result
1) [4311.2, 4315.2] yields 20.4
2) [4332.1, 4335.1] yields 23.3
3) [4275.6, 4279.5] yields 23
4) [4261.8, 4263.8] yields 22.5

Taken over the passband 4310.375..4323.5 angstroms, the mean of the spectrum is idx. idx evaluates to 21.8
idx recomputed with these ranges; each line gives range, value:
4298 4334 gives 20.8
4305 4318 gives 20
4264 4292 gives 21.5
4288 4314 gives 19.3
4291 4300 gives 19.9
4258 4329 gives 21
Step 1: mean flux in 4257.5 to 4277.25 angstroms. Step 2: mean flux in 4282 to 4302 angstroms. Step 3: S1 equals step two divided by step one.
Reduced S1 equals 0.9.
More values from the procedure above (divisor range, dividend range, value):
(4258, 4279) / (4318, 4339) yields 1.01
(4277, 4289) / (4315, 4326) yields 1.05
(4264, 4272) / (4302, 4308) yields 0.85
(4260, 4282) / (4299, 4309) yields 0.83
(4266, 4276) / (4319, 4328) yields 1.03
